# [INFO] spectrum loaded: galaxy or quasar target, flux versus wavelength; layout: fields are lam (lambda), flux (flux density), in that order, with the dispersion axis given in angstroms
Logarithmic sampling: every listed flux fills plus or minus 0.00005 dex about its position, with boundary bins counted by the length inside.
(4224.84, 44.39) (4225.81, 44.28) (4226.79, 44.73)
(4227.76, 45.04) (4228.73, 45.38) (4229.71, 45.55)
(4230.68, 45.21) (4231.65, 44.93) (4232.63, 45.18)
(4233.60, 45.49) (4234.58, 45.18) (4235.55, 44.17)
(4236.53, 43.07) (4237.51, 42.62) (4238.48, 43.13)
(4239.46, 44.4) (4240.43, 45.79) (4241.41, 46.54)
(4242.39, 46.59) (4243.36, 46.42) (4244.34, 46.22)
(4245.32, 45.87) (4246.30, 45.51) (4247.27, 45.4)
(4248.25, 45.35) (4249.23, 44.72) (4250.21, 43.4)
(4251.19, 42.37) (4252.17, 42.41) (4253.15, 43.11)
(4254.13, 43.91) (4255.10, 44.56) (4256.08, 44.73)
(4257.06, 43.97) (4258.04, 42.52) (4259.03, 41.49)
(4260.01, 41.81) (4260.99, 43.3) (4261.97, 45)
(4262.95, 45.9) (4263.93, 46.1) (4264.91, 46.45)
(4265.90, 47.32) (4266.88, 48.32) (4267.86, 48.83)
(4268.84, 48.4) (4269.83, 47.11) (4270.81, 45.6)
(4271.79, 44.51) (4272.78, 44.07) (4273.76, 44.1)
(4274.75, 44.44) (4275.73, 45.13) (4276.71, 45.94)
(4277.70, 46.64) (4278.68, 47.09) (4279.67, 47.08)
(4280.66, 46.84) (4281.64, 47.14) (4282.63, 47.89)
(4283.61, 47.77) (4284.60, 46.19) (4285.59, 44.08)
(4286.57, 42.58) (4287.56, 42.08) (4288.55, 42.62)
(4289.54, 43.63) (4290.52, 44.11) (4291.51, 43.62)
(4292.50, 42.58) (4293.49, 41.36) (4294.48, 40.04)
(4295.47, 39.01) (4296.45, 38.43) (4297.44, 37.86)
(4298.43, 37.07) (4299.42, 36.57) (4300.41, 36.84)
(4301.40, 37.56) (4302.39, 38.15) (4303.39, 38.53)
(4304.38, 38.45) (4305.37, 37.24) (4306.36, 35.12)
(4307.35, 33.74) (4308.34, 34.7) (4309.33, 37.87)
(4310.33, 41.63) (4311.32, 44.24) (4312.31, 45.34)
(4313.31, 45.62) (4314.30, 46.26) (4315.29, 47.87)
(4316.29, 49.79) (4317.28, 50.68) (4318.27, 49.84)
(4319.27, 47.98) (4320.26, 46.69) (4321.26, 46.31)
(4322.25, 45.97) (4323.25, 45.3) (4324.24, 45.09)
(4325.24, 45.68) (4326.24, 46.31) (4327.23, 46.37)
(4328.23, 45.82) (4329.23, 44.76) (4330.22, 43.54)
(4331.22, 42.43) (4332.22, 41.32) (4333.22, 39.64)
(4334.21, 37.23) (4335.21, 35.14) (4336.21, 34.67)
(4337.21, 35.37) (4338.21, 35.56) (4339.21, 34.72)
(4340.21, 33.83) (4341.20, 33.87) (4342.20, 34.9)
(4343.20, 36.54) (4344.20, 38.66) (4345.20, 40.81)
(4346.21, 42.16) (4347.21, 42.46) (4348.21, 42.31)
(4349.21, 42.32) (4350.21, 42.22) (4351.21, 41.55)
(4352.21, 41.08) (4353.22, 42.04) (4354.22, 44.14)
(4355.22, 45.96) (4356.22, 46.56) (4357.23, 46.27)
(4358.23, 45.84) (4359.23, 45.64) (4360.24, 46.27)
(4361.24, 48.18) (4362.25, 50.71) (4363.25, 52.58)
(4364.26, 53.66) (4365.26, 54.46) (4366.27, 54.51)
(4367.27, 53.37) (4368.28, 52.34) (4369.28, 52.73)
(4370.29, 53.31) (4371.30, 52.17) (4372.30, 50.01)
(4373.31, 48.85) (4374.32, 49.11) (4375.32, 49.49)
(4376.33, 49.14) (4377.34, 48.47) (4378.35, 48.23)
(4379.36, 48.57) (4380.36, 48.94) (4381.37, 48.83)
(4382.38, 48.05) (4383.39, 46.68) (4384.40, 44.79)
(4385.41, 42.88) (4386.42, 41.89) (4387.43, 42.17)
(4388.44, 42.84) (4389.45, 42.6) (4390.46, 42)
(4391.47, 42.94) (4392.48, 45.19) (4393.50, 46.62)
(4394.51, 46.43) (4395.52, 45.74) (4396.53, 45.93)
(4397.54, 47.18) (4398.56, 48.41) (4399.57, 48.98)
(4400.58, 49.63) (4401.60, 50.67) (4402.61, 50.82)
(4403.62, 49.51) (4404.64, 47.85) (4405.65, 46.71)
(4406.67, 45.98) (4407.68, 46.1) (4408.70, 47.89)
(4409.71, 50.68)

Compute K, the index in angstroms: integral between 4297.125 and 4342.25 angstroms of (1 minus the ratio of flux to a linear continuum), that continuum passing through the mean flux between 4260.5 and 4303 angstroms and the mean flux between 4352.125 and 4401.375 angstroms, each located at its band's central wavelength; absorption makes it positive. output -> 4.2 angstroms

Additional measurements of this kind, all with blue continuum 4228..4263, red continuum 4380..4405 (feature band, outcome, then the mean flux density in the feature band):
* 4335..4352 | 2.8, 38.2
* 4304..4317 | 1.1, 41.6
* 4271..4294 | 0.0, 44.8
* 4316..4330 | -0.4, 46.8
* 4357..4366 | -0.7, 49.5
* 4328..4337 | 1.1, 40.2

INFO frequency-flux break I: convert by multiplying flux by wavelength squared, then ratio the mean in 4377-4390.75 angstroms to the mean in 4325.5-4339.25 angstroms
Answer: 1.2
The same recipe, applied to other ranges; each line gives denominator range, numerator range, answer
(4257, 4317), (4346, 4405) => 1.14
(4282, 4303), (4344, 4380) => 1.18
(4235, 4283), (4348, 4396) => 1.10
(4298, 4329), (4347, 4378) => 1.15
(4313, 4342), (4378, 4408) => 1.12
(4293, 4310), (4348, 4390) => 1.30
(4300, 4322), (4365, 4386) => 1.21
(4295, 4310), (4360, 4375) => 1.43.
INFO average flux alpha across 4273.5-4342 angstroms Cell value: 42.2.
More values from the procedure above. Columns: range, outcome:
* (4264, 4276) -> 46.2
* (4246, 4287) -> 45.2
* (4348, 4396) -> 47.1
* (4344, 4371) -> 46.9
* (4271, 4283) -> 45.9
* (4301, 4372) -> 43.6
